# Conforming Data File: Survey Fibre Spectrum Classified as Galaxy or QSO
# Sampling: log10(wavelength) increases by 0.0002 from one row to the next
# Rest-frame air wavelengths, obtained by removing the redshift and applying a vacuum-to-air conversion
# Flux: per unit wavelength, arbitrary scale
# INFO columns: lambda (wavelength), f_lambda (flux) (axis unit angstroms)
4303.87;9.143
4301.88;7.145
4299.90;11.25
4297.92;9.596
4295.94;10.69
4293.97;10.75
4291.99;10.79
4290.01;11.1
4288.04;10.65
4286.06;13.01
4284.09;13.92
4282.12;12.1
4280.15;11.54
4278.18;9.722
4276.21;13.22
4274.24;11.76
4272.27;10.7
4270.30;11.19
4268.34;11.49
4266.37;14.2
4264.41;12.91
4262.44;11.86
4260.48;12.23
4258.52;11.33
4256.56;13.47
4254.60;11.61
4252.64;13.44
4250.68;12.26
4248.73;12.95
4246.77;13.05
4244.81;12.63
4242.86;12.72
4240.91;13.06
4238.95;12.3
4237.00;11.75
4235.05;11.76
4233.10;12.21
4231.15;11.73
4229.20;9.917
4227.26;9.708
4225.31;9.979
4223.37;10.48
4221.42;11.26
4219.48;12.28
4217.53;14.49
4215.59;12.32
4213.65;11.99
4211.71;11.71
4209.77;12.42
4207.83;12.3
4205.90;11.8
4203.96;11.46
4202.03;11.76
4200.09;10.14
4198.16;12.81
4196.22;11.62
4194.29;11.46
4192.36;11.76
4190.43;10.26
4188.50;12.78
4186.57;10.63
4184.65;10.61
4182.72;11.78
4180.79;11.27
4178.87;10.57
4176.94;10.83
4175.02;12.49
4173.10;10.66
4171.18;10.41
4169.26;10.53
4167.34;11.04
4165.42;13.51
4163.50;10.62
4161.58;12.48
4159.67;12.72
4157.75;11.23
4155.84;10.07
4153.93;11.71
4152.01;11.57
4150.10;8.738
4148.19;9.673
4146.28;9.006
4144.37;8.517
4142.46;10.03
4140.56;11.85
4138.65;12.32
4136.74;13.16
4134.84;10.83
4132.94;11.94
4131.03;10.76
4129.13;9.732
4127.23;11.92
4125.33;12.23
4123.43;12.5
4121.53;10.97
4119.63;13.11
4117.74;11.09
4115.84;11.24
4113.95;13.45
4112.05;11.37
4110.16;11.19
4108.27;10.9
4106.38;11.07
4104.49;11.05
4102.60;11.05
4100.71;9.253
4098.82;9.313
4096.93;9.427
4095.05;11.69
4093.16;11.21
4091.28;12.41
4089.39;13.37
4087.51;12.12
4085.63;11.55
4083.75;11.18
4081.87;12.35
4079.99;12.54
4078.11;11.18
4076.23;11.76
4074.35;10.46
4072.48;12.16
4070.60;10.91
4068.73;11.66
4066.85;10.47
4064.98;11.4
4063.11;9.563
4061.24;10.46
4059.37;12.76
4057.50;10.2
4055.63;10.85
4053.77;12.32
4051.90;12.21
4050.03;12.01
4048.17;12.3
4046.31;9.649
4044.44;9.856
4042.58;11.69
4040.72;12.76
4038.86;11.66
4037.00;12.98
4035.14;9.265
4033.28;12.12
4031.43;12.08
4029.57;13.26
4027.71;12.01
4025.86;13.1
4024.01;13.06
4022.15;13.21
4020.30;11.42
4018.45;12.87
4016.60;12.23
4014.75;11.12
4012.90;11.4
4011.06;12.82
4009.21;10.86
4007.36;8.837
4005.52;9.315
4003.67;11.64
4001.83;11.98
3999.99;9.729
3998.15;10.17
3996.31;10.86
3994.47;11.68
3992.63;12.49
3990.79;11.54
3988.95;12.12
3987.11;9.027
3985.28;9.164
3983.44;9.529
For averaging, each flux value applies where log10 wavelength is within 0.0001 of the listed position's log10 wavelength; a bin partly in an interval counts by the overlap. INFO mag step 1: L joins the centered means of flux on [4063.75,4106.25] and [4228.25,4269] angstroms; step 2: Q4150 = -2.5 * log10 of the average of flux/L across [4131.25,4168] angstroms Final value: 0.06 mag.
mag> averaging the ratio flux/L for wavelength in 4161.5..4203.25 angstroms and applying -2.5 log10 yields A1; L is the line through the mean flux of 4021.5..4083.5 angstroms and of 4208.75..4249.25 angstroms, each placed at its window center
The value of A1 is 0.05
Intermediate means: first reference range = 11.6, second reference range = 11.9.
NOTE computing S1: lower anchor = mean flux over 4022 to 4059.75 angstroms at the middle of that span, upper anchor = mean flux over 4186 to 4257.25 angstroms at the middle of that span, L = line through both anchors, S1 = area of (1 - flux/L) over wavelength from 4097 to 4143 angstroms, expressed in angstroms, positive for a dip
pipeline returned 2.1 angstroms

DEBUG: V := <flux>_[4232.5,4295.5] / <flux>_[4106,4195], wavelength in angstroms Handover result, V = 1.1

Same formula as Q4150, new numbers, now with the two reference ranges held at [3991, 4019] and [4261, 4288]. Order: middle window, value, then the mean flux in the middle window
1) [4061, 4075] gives 0.05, 10.9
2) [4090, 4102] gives 0.08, 10.6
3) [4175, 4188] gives 0.06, 11.1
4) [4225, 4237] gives 0.09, 11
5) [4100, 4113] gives 0.06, 10.9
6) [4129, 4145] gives 0.05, 11.1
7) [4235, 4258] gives -0.05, 12.6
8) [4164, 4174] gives 0.05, 11.2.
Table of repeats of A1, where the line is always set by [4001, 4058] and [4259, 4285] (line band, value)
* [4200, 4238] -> 0.03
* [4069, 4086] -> 0.02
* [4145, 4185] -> 0.08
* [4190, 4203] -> 0.04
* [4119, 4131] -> 0.02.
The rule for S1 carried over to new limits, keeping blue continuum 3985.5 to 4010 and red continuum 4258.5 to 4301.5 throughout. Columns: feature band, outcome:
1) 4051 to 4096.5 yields -2.25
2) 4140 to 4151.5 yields 1.59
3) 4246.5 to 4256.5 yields -1.06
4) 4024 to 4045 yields -2.18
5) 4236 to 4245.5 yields -0.85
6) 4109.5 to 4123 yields -0.88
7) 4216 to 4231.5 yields 0.22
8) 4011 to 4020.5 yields -1.01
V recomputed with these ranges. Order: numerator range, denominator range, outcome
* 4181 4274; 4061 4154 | 1.06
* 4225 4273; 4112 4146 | 1.05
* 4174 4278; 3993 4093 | 1.03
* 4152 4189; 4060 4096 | 0.99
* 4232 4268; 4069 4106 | 1.11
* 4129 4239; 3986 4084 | 0.99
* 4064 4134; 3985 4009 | 1.07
